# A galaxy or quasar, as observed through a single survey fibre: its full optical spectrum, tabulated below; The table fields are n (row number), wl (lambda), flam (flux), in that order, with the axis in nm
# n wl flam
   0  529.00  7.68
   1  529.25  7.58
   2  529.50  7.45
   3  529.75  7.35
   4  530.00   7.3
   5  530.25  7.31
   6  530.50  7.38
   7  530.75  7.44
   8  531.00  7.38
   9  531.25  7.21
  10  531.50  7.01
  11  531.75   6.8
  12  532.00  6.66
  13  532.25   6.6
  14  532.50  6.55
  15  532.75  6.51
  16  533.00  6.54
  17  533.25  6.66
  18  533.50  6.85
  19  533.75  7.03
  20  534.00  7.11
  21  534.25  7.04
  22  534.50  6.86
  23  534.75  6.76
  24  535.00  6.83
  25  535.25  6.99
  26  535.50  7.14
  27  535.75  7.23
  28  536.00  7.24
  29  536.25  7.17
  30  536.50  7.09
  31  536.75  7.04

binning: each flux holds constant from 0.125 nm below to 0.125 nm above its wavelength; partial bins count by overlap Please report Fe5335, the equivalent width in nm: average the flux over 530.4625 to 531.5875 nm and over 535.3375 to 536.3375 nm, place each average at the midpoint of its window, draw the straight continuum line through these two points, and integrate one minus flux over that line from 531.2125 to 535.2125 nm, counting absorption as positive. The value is 0.24 nm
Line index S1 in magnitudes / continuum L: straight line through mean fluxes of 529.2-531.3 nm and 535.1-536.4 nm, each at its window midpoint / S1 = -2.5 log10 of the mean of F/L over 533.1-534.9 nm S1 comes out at 0.05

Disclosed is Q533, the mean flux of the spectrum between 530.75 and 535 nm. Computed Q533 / 6.86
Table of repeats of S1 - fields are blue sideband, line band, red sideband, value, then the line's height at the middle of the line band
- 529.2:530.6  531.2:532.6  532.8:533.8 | 0.034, 7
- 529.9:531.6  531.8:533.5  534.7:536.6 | 0.093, 7.21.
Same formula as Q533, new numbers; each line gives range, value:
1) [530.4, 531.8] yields 7.22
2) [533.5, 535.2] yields 6.93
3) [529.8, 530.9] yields 7.36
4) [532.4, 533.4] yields 6.57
